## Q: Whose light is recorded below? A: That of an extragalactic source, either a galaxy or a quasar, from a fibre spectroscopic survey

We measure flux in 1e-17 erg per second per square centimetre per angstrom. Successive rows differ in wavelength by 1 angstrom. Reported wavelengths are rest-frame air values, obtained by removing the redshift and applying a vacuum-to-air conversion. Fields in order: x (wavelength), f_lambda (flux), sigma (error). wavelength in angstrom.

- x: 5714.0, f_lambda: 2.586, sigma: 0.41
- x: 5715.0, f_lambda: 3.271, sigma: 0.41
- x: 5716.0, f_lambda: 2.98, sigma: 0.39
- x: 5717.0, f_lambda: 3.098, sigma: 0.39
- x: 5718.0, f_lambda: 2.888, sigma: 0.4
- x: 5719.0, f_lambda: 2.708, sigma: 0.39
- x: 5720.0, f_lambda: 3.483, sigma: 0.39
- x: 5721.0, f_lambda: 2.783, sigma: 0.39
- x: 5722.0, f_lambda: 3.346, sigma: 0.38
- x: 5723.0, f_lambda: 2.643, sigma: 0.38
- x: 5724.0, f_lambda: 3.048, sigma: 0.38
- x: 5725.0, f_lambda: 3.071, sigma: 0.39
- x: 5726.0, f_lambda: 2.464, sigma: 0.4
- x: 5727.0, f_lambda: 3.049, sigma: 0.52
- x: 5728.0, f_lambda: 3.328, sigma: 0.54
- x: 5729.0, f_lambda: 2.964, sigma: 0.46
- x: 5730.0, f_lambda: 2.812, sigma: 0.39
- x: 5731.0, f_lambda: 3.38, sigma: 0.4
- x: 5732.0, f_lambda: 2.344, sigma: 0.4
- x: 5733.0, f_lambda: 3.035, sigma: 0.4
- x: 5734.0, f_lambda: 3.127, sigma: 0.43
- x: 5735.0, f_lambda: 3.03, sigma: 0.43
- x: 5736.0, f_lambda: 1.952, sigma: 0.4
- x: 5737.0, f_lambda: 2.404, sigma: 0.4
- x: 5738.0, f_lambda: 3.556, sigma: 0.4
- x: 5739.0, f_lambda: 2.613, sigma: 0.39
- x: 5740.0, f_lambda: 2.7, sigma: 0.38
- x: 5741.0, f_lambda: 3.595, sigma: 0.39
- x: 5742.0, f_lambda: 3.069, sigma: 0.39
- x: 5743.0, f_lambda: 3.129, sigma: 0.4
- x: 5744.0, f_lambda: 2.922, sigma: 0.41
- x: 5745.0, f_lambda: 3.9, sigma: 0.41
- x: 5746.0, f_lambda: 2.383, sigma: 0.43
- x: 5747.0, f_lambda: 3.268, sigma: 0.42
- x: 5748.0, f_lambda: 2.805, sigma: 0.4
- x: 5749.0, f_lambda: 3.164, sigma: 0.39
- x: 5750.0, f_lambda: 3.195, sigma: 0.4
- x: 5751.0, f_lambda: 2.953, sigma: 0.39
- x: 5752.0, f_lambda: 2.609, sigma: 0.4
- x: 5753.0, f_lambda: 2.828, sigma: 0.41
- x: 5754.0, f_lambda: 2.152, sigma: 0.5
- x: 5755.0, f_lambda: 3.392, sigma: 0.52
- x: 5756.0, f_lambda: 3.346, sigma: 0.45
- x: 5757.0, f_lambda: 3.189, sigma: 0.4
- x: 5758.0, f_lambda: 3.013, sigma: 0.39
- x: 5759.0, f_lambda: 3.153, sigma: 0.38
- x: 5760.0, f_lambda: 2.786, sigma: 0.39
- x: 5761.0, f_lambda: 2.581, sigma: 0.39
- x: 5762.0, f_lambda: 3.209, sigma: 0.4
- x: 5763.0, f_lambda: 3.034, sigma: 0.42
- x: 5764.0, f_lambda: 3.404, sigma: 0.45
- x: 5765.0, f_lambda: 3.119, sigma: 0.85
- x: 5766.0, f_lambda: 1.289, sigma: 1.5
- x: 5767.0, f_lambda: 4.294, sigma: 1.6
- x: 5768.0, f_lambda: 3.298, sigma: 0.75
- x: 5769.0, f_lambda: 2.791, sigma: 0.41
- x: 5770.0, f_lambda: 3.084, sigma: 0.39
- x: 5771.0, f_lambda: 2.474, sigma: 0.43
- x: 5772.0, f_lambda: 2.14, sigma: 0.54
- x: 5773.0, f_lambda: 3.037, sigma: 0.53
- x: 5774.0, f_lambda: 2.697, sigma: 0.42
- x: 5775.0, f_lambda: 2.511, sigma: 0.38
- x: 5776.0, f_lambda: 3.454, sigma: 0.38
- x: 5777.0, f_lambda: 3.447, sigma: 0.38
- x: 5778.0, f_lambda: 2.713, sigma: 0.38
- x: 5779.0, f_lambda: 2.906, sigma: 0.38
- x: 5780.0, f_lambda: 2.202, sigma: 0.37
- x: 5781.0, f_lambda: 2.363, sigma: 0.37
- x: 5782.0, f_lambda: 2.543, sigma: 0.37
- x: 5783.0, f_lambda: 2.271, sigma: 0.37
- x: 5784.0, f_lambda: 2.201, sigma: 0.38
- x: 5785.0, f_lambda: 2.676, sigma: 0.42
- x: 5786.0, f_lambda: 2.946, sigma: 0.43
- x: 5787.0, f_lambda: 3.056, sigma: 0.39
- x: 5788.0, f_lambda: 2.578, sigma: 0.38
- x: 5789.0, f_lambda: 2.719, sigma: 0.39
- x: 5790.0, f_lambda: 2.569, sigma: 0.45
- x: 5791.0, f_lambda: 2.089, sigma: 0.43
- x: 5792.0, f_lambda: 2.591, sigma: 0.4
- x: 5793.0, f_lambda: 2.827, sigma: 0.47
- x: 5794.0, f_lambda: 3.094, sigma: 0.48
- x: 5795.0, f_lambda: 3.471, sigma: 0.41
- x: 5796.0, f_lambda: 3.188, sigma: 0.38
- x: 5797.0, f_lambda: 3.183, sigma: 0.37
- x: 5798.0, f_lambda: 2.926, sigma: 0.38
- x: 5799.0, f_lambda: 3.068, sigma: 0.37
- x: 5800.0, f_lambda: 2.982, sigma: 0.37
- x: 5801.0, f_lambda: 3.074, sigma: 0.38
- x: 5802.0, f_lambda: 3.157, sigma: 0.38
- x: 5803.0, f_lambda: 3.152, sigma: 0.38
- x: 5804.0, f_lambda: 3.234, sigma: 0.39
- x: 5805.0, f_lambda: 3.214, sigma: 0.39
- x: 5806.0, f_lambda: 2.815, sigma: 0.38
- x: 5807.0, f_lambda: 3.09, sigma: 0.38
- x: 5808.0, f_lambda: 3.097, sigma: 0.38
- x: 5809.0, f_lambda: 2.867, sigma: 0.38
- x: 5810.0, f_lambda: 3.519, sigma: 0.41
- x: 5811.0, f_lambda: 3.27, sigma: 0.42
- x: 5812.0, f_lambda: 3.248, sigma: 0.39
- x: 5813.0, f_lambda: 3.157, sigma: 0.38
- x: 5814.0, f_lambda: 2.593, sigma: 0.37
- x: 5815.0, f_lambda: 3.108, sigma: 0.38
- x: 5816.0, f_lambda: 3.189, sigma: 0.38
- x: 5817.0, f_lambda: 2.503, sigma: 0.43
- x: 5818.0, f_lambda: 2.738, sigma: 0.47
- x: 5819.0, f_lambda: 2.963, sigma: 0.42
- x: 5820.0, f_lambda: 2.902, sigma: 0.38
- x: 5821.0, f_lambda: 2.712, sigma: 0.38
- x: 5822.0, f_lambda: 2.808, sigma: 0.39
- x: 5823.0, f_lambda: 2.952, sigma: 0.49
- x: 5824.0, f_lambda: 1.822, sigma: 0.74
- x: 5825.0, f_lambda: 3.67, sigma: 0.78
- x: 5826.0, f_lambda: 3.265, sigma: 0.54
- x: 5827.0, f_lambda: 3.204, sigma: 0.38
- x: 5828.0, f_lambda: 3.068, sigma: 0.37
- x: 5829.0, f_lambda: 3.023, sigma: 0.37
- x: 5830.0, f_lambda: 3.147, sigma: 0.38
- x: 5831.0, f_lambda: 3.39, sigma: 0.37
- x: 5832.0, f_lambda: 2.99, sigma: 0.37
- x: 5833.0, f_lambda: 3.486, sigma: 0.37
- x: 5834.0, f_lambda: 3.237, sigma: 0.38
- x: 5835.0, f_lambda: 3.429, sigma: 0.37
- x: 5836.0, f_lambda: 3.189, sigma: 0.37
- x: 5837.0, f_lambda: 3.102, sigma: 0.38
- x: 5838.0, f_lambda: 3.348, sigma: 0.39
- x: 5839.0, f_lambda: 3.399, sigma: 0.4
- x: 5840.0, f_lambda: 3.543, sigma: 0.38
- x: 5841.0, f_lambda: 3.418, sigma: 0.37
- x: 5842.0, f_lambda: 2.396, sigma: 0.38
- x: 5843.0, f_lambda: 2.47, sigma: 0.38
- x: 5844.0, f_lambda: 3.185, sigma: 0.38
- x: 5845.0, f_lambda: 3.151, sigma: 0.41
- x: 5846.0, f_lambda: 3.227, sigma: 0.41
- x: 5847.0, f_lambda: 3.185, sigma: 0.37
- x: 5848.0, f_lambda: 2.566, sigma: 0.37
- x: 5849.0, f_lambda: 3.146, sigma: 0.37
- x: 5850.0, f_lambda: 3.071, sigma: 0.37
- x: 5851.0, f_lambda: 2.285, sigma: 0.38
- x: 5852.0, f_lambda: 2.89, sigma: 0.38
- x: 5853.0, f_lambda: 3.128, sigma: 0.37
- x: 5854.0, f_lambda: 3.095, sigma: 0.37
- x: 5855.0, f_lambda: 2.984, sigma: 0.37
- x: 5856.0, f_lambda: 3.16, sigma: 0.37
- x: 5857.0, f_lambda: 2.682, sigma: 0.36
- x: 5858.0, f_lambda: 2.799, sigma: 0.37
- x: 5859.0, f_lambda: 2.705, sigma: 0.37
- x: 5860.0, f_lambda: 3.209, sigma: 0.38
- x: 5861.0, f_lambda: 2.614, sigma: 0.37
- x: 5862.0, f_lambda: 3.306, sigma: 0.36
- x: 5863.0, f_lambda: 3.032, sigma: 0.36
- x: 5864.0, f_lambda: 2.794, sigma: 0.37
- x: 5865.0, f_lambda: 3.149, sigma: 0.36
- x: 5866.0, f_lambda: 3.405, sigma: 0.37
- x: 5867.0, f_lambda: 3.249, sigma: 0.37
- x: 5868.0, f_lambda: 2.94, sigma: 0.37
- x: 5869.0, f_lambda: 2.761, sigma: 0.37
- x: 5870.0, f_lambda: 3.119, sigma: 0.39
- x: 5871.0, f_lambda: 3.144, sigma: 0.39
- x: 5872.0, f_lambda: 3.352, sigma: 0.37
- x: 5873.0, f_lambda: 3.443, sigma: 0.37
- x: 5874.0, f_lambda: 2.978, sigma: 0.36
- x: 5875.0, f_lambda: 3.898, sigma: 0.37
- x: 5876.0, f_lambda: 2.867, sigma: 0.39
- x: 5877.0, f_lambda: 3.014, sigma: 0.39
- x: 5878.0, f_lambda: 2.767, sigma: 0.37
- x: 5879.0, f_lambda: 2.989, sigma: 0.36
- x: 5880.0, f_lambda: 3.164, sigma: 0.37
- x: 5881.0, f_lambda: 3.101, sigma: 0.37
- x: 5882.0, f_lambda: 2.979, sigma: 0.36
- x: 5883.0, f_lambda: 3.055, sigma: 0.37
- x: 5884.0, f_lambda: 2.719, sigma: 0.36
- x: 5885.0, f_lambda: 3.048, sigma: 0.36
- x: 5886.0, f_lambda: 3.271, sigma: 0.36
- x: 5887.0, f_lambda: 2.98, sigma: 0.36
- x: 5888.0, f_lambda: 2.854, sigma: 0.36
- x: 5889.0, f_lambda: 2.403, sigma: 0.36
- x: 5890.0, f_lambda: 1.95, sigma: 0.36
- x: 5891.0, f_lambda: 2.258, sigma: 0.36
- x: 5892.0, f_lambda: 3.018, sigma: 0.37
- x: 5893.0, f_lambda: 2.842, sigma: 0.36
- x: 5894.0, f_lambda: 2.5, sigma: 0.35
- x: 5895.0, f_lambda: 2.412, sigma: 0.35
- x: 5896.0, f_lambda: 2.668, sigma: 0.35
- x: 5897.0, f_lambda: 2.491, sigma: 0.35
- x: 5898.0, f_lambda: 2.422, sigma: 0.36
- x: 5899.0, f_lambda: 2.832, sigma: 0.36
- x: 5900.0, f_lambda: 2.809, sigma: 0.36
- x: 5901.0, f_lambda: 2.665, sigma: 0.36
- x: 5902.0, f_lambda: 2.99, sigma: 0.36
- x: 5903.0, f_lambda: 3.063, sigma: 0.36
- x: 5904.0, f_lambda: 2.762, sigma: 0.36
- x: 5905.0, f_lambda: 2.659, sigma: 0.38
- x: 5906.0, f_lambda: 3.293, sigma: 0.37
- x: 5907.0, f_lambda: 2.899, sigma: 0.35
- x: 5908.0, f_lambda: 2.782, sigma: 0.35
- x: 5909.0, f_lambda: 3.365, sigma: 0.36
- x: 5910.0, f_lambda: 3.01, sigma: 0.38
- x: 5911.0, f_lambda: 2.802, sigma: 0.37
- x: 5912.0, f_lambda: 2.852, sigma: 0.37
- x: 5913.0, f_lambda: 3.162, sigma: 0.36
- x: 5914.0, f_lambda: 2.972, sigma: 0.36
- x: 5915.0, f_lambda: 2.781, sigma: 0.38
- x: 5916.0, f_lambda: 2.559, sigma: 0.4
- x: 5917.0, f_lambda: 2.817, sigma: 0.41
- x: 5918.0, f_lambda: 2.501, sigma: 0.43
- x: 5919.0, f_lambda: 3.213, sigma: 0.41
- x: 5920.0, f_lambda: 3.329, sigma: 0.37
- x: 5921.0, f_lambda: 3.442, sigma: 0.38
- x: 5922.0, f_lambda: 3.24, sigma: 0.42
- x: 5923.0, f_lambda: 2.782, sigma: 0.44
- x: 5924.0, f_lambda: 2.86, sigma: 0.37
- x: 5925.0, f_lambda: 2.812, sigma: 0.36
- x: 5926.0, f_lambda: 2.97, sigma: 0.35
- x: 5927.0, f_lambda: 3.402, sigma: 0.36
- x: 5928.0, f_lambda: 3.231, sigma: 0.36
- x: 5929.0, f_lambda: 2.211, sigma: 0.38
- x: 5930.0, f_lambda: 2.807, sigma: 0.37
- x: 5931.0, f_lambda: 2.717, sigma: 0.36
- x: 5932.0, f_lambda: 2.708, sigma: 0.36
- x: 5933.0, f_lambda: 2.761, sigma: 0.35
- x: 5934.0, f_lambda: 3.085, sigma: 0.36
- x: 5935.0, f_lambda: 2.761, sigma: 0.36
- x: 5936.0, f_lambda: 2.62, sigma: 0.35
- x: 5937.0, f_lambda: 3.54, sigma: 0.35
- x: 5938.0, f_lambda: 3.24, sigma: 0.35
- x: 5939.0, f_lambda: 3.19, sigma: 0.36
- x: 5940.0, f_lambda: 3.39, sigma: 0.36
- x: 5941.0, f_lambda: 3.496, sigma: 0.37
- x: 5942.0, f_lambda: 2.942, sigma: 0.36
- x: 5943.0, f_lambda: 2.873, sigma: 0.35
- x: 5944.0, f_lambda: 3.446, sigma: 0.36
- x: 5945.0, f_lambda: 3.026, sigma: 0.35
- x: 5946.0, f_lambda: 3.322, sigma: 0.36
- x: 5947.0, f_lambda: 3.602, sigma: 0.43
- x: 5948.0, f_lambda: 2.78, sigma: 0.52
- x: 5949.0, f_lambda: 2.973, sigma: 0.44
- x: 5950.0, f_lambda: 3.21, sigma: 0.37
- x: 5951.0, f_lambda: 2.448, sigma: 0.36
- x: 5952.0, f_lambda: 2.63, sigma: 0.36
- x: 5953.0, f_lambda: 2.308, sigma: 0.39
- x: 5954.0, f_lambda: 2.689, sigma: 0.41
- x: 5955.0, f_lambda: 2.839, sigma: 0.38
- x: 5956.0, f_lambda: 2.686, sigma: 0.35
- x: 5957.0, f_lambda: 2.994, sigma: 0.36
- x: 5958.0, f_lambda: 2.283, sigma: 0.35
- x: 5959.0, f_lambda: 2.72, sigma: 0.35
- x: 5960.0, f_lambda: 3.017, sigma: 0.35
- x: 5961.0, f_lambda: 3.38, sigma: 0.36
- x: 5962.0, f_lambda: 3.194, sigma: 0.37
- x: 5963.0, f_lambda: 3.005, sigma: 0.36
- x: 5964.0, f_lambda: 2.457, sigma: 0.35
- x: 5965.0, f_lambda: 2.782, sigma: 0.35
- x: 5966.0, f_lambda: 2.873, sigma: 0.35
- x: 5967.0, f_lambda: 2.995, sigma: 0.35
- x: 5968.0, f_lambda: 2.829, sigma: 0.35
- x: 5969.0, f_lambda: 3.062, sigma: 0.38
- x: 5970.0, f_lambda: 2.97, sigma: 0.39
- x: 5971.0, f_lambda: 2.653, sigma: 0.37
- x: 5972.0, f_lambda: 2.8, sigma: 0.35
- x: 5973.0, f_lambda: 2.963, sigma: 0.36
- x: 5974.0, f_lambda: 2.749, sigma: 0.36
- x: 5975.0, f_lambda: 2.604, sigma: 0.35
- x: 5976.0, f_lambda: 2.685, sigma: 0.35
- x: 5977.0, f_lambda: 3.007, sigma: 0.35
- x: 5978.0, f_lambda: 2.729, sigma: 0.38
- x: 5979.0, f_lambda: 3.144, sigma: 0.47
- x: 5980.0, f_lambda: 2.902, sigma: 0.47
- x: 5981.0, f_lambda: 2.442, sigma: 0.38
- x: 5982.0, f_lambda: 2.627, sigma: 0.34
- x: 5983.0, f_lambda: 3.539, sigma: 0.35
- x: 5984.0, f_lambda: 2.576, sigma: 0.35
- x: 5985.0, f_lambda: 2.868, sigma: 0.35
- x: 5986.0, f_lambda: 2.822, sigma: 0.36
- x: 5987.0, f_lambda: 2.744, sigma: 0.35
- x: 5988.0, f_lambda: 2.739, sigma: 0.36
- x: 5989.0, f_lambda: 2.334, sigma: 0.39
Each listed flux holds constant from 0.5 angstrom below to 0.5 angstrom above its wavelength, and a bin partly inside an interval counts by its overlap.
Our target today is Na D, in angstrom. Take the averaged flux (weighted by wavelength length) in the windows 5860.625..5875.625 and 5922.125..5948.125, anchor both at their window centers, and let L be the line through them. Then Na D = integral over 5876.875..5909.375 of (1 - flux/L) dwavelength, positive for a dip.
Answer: 3.0 angstrom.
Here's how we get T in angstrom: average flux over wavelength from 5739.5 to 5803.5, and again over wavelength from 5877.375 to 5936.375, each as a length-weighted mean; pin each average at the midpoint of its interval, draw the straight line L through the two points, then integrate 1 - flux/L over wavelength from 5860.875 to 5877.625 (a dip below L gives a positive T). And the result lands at -1.5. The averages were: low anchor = 2.91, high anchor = 2.86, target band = 3.13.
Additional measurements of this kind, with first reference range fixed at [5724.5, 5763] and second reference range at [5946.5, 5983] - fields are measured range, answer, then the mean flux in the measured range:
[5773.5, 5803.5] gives 1.17 angstrom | 2.82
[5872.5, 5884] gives -0.82 angstrom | 3.1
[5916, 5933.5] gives -0.33 angstrom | 2.92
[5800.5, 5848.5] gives -2.47 angstrom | 3.07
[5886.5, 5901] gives 1.39 angstrom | 2.6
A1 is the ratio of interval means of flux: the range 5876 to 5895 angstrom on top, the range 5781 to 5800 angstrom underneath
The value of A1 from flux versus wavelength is 1.02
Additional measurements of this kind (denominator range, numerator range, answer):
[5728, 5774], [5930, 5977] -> 0.99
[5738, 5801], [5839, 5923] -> 1.02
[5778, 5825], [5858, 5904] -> 1.02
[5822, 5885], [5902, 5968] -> 0.96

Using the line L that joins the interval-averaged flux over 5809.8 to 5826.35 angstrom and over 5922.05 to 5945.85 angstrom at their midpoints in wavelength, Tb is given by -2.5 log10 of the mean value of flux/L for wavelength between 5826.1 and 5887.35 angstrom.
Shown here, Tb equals -0.04 mag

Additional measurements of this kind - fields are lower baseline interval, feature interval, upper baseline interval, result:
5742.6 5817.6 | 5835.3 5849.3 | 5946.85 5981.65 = -0.074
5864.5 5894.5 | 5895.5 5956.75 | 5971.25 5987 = -0.010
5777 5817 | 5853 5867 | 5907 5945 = -0.024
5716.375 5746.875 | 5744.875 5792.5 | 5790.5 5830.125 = 0.055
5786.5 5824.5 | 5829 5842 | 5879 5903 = -0.136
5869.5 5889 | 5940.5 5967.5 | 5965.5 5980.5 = -0.007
